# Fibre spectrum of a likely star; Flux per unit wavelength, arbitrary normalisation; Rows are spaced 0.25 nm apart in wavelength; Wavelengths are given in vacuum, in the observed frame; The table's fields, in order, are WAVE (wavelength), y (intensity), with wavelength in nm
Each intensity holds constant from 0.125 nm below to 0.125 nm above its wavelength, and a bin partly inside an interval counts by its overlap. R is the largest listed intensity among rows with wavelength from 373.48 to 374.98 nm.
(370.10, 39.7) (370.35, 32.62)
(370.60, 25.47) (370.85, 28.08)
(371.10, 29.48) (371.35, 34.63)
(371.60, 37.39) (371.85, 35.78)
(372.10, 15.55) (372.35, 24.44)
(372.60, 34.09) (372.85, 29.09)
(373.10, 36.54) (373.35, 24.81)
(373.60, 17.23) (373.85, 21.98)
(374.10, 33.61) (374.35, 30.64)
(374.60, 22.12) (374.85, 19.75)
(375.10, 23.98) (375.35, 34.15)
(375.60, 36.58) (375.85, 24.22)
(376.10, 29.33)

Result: 33.61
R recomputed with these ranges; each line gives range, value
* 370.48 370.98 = 28.08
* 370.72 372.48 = 37.39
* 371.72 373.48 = 36.54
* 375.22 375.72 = 36.58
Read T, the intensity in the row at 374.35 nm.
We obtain 30.64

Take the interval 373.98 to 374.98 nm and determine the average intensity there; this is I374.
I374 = 26.5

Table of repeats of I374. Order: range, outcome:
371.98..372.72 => 24.7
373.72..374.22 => 27.6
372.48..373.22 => 33.2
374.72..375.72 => 28.5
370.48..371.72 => 31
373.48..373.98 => 19.8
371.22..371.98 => 35.8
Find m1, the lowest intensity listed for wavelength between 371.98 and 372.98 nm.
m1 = 15.55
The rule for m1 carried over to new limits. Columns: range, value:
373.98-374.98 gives 19.75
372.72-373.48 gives 24.81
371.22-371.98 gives 34.63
